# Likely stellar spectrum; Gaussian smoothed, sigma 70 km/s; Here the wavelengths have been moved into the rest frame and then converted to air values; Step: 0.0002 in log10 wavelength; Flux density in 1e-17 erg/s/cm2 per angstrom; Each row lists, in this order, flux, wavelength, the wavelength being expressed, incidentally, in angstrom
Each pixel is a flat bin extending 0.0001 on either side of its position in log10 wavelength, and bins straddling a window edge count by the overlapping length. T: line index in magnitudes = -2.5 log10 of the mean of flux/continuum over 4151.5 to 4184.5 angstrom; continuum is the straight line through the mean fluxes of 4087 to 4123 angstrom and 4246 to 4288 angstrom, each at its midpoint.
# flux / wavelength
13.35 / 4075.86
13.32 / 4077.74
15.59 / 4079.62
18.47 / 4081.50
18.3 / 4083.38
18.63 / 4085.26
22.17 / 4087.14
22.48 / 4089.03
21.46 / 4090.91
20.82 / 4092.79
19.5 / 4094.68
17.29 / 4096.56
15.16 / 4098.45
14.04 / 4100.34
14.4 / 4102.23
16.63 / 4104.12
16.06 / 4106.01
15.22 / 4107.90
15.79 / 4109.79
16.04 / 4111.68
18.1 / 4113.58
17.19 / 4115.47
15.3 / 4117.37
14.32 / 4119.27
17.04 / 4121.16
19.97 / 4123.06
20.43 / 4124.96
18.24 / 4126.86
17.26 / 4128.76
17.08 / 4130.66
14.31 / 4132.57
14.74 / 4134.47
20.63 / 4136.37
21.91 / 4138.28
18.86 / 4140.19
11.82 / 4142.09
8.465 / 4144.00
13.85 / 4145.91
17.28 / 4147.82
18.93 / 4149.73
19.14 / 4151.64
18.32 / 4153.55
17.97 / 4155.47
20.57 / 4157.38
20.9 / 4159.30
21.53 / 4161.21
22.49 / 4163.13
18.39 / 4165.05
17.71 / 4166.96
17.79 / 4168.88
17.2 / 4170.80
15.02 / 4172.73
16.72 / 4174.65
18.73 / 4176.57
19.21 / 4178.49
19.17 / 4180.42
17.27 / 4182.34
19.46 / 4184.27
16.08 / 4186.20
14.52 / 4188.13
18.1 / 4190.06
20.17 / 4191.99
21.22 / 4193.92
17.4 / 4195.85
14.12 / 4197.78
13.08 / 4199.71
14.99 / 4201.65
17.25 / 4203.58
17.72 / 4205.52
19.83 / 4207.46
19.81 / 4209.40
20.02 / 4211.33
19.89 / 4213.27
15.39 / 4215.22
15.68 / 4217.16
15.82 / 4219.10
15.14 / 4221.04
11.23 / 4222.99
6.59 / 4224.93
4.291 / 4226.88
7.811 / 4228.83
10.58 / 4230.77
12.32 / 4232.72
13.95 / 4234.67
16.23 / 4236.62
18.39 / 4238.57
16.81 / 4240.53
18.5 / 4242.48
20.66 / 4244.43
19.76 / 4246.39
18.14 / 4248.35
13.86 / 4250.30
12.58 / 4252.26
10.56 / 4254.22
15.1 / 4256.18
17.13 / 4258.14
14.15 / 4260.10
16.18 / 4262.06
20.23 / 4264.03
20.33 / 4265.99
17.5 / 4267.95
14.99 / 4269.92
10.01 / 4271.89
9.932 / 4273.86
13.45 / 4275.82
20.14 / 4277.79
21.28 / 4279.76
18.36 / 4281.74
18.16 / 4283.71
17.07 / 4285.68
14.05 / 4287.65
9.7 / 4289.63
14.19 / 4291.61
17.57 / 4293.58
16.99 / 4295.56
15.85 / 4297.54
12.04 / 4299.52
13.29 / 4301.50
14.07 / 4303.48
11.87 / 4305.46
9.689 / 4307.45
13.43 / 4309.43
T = -0.12 mag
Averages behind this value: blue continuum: 17.3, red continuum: 16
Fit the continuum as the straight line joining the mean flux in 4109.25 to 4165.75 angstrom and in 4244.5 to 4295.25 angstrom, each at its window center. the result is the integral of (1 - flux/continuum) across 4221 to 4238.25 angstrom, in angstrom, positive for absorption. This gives 5.71 angstrom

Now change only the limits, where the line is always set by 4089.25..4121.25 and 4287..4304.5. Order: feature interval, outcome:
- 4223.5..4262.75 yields 2.0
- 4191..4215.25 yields -3.7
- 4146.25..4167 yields -4.1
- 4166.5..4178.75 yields -1.1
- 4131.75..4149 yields 0.6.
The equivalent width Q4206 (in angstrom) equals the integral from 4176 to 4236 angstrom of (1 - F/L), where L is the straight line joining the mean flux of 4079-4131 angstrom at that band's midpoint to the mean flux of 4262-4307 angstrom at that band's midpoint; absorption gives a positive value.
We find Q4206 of 2.7 angstrom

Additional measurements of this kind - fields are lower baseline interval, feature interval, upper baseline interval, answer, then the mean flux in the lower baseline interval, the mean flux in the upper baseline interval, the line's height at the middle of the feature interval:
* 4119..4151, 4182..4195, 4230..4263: -1.52 angstrom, 16.8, 15.6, 16.3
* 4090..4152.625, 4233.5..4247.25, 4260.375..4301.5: -1.36 angstrom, 16.9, 15.8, 16.1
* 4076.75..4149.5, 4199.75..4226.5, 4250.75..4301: 0.60 angstrom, 17.1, 15.5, 16.1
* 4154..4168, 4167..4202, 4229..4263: 2.53 angstrom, 19.9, 15.4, 18.6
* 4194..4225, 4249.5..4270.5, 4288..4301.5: -0.89 angstrom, 16.3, 14.3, 15.1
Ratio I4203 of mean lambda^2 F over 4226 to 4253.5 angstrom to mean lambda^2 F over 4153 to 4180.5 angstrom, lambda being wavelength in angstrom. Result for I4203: 0.8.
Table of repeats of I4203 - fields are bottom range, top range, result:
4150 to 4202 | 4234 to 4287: 0.95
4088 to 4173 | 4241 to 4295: 0.98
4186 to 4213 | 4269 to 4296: 0.91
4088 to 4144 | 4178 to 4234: 0.95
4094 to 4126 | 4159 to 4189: 1.13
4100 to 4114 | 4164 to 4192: 1.16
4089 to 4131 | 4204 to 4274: 0.94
